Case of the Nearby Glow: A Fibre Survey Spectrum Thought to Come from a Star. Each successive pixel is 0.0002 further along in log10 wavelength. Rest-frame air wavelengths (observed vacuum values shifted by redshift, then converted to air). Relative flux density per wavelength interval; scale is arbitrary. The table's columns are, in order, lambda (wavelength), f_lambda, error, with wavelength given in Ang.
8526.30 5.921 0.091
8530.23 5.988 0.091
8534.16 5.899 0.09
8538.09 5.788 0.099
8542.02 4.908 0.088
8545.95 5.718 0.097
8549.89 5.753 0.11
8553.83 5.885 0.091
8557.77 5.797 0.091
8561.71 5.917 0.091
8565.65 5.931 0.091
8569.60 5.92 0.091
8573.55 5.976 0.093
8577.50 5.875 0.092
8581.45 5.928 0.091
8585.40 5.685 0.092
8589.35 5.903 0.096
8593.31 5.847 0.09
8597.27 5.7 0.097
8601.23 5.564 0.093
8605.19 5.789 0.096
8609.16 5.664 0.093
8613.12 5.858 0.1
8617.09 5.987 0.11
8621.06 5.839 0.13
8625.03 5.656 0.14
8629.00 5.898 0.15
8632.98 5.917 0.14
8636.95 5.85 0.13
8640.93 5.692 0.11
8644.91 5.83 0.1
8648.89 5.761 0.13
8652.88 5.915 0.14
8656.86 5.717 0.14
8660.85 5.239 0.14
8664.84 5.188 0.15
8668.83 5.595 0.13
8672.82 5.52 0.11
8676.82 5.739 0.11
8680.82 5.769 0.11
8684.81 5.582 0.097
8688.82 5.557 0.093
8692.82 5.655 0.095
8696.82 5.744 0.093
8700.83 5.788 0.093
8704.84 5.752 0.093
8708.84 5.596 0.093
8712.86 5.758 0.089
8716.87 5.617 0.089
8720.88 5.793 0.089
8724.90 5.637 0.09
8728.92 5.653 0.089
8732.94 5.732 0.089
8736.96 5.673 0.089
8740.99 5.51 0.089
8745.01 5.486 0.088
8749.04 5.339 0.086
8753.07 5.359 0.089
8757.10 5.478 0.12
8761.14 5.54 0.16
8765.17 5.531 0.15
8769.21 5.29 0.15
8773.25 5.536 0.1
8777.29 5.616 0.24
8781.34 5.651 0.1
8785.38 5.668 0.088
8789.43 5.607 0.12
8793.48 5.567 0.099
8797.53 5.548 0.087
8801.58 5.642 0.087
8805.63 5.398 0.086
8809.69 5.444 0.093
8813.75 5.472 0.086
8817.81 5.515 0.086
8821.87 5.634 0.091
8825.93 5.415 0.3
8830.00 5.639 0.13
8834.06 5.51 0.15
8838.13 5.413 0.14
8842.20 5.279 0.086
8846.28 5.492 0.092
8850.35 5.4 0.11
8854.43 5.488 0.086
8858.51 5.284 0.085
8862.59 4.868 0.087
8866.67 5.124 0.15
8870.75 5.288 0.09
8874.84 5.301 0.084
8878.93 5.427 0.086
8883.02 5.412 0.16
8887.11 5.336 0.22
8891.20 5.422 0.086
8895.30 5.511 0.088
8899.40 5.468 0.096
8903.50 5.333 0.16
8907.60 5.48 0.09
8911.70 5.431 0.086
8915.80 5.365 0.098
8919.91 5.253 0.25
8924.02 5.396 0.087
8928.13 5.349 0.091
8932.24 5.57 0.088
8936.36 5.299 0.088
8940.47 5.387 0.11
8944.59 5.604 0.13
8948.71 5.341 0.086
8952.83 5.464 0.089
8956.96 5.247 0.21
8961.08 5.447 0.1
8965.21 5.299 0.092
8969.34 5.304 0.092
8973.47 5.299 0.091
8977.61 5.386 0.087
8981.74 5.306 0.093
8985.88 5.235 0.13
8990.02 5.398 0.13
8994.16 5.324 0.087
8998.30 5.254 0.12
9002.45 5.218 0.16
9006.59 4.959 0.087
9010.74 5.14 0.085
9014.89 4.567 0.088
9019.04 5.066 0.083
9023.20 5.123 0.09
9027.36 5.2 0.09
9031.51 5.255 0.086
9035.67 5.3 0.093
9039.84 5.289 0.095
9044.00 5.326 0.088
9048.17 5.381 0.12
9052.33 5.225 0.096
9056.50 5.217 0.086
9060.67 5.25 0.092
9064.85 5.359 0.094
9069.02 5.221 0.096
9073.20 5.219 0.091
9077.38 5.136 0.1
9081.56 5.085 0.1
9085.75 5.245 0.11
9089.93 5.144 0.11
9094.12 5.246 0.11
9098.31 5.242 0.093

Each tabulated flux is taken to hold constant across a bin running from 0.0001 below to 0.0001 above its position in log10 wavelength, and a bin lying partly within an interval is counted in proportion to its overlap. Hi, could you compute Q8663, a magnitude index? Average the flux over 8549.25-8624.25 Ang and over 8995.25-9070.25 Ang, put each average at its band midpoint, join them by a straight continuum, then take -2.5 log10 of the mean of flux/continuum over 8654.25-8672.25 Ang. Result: 0.05 mag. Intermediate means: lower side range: 5.83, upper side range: 5.19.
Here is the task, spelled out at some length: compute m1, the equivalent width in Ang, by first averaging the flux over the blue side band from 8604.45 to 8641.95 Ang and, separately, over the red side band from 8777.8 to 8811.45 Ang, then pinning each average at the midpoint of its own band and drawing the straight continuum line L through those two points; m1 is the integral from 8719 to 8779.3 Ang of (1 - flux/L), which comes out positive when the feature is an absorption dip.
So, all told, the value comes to 1.0 Ang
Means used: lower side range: 5.82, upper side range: 5.57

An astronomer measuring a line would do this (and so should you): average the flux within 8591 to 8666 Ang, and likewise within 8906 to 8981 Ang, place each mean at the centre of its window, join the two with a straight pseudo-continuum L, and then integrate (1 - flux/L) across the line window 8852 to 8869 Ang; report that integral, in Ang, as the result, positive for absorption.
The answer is 0.9 Ang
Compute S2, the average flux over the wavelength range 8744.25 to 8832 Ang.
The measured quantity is 5.52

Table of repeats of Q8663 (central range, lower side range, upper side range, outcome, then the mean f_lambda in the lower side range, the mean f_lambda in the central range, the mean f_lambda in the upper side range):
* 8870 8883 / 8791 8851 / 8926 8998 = 0.018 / 5.49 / 5.35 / 5.37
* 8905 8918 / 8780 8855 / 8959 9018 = -0.014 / 5.51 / 5.42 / 5.22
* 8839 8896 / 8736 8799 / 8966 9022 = 0.010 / 5.52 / 5.33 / 5.19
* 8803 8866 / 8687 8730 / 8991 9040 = 0.010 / 5.69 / 5.41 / 5.14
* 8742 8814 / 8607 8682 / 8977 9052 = 0.004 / 5.72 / 5.51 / 5.2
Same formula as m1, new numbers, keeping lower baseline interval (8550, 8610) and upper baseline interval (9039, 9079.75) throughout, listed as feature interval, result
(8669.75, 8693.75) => 0.3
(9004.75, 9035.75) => 1.4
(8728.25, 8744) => 0.0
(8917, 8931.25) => 0.2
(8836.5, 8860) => 0.5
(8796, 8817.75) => 0.2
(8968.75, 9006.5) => 0.4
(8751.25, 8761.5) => 0.3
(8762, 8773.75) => 0.3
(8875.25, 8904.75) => 0.3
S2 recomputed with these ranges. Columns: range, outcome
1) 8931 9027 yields 5.27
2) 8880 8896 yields 5.41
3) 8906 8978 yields 5.38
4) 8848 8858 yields 5.42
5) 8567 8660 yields 5.81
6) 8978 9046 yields 5.19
